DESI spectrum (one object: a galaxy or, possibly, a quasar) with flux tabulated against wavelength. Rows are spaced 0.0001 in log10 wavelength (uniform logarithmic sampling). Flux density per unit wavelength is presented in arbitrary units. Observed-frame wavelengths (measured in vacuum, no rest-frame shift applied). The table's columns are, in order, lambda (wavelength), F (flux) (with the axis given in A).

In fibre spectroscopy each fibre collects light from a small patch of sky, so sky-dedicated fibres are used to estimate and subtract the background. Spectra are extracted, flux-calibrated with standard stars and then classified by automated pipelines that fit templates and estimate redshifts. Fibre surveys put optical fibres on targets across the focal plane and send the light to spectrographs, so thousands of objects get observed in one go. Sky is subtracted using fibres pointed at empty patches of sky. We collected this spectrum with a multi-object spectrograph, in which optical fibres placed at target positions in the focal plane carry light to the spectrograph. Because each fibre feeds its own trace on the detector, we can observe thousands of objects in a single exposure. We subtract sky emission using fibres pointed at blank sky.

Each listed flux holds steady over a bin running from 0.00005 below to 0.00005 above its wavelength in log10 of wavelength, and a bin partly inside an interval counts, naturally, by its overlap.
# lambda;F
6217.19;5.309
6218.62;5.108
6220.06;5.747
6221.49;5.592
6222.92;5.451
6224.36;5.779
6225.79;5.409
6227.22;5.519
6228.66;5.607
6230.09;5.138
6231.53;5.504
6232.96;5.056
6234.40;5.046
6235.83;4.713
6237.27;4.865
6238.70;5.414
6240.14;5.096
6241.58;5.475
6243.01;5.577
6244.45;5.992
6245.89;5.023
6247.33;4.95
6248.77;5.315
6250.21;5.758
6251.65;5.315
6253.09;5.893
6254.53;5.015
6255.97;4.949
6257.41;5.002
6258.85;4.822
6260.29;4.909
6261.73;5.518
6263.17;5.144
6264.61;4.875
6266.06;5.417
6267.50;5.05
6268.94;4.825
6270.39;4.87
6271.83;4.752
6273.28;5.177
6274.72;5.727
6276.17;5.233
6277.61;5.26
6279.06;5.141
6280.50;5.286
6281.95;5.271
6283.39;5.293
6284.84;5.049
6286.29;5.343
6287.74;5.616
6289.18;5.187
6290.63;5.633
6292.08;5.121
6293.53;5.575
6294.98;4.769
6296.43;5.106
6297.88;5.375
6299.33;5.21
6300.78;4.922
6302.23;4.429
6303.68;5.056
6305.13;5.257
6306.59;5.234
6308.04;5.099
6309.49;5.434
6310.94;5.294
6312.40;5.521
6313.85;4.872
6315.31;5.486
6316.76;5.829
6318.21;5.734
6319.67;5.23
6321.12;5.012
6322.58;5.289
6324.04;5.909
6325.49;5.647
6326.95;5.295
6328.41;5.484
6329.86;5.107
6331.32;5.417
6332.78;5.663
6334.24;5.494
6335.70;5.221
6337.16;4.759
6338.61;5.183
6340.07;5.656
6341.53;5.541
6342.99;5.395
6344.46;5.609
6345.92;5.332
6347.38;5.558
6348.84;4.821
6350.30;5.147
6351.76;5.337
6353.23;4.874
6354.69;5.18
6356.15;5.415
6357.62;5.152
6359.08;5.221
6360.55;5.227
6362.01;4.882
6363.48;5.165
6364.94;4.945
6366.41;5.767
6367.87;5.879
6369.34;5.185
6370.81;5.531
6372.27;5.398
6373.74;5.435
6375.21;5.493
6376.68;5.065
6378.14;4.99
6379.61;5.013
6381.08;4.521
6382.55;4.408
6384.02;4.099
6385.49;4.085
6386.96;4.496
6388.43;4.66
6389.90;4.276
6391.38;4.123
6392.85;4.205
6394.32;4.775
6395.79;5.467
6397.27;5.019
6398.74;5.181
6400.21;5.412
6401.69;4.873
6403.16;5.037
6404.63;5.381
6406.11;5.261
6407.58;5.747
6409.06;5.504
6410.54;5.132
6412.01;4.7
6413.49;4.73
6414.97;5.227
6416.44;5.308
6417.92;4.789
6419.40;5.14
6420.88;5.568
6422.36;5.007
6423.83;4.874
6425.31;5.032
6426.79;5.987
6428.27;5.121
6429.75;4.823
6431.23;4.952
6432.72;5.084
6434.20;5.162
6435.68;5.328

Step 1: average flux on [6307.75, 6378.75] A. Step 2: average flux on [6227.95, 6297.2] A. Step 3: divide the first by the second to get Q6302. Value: 1.02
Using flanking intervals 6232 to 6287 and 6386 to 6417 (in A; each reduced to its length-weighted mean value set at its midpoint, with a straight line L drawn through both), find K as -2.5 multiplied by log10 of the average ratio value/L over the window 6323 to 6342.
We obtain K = -0.069 mag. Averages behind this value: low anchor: 5.2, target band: 5.41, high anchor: 4.97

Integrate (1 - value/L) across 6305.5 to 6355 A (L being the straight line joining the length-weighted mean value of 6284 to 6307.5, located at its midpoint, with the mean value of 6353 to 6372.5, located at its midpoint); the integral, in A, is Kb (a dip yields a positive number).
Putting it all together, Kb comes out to -1.1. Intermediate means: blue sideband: 5.18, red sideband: 5.28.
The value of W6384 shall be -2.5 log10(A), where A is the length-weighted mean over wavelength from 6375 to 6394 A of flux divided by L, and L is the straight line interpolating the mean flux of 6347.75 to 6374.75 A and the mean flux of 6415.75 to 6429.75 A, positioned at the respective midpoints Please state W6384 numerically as 0.151 mag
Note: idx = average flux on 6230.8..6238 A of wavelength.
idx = 5.04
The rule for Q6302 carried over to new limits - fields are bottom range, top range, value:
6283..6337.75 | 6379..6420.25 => 0.92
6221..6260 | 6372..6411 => 0.93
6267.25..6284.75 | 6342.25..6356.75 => 1.02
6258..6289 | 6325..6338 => 1.03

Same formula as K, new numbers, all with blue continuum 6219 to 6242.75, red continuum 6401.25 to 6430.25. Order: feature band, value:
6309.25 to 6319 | -0.04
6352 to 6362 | 0.01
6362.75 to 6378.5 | -0.03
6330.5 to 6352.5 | -0.02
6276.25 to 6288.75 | 0.00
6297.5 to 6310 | 0.04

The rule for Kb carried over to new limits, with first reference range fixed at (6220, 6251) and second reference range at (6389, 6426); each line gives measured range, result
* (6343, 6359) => -0.3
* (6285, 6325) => -0.4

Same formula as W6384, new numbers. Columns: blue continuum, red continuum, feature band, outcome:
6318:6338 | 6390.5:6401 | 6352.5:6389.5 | 0.00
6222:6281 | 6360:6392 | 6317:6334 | -0.08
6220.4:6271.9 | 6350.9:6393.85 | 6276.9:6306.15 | -0.01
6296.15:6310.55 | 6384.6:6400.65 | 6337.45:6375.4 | -0.10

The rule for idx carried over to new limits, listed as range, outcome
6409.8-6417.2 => 5.02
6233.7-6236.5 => 4.89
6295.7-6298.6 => 5.24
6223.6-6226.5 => 5.59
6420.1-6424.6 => 5.15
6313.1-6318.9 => 5.49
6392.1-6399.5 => 4.93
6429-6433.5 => 4.95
